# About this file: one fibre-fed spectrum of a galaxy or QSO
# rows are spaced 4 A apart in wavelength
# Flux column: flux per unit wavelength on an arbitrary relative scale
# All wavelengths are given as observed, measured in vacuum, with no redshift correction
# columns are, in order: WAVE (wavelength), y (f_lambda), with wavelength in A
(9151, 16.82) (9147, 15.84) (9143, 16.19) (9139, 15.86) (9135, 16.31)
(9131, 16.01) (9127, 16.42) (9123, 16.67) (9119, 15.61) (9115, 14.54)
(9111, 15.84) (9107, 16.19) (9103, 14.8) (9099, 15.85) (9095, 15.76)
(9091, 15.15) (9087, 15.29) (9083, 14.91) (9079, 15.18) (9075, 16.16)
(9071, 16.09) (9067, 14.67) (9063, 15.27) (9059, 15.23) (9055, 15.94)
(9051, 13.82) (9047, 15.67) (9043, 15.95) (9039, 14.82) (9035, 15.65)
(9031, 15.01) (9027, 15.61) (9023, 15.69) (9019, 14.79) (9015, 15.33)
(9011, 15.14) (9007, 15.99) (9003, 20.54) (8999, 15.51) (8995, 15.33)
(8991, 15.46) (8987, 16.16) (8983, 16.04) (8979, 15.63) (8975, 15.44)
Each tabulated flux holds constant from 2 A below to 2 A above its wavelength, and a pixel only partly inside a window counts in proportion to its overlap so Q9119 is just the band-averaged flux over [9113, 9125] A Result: 15.6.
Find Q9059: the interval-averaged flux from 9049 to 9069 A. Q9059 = 15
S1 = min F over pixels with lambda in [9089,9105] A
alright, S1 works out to 14.8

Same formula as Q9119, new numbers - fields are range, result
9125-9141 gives 16.2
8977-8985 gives 15.8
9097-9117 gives 15.4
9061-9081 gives 15.5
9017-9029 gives 15.4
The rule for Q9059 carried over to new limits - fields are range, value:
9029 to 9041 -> 15.2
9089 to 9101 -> 15.6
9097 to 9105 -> 15.3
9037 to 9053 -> 15.1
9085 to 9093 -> 15.2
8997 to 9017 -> 16.5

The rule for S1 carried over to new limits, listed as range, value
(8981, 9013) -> 15.14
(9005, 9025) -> 14.79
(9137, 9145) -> 15.86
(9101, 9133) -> 14.54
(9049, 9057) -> 13.82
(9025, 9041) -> 14.82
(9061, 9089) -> 14.67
